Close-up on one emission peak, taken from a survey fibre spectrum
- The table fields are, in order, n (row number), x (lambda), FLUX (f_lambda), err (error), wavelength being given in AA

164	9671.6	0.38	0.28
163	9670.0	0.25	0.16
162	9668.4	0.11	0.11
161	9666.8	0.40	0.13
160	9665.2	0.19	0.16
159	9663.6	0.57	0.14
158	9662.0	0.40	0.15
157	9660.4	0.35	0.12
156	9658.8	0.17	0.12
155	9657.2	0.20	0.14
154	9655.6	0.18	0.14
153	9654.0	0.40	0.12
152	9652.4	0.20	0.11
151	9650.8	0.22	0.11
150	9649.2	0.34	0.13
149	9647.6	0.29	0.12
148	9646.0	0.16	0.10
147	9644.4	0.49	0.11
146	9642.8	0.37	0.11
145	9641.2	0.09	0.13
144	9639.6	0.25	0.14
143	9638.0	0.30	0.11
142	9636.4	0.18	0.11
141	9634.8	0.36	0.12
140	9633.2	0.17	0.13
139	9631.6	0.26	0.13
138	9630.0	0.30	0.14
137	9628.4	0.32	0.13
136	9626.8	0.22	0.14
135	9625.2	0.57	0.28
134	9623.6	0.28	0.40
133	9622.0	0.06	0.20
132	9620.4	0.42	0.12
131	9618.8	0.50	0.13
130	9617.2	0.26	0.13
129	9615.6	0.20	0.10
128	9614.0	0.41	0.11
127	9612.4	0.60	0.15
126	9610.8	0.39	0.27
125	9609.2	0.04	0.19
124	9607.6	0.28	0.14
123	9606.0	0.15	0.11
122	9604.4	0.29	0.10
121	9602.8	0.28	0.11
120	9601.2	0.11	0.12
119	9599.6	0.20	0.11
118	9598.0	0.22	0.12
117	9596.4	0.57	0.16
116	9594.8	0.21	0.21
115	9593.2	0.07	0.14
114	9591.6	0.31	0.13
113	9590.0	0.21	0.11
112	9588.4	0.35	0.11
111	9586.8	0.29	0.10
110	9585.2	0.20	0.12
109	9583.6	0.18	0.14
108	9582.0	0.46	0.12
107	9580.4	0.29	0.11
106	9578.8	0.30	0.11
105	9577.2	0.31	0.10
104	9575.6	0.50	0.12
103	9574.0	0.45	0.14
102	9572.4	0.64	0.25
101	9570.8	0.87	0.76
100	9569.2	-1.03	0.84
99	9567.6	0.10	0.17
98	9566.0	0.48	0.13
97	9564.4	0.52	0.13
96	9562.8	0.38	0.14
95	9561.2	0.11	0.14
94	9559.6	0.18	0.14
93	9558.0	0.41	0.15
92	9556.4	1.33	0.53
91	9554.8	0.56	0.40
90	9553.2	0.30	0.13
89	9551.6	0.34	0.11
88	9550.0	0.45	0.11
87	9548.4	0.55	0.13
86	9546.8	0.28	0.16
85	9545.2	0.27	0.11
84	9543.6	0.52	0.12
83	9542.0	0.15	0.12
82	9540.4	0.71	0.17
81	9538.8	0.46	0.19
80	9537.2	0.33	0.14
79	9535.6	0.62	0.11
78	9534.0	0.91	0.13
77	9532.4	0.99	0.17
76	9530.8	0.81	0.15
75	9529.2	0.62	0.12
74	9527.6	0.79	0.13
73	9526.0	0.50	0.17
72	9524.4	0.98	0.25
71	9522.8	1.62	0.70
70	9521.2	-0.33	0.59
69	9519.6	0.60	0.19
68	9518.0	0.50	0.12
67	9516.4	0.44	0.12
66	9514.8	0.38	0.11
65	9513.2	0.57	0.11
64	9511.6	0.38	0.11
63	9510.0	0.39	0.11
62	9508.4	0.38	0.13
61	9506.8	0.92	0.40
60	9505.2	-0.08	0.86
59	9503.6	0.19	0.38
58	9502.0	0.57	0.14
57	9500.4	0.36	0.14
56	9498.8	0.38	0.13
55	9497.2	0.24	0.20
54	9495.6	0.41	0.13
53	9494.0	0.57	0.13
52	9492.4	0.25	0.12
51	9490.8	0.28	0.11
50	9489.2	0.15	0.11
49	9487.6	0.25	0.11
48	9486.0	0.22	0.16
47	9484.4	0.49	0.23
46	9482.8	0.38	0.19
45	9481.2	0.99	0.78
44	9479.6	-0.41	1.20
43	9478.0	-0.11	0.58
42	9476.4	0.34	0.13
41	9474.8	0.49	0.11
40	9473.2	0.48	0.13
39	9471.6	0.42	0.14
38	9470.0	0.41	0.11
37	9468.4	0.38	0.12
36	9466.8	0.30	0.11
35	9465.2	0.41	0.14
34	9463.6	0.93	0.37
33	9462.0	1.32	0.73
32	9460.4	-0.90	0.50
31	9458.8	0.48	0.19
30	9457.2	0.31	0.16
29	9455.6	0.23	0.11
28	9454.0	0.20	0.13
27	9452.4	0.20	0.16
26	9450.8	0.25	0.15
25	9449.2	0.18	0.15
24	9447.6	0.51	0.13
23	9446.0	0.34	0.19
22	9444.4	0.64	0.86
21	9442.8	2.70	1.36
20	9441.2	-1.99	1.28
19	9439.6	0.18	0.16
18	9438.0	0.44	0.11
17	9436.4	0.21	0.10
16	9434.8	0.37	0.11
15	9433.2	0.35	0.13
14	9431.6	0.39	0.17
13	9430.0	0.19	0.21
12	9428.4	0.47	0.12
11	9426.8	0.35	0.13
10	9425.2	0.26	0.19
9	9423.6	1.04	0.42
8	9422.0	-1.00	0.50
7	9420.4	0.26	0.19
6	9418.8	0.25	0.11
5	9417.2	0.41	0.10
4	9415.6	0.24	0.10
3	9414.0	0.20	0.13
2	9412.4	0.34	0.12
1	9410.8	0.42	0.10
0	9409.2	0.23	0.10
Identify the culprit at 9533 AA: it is H-beta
